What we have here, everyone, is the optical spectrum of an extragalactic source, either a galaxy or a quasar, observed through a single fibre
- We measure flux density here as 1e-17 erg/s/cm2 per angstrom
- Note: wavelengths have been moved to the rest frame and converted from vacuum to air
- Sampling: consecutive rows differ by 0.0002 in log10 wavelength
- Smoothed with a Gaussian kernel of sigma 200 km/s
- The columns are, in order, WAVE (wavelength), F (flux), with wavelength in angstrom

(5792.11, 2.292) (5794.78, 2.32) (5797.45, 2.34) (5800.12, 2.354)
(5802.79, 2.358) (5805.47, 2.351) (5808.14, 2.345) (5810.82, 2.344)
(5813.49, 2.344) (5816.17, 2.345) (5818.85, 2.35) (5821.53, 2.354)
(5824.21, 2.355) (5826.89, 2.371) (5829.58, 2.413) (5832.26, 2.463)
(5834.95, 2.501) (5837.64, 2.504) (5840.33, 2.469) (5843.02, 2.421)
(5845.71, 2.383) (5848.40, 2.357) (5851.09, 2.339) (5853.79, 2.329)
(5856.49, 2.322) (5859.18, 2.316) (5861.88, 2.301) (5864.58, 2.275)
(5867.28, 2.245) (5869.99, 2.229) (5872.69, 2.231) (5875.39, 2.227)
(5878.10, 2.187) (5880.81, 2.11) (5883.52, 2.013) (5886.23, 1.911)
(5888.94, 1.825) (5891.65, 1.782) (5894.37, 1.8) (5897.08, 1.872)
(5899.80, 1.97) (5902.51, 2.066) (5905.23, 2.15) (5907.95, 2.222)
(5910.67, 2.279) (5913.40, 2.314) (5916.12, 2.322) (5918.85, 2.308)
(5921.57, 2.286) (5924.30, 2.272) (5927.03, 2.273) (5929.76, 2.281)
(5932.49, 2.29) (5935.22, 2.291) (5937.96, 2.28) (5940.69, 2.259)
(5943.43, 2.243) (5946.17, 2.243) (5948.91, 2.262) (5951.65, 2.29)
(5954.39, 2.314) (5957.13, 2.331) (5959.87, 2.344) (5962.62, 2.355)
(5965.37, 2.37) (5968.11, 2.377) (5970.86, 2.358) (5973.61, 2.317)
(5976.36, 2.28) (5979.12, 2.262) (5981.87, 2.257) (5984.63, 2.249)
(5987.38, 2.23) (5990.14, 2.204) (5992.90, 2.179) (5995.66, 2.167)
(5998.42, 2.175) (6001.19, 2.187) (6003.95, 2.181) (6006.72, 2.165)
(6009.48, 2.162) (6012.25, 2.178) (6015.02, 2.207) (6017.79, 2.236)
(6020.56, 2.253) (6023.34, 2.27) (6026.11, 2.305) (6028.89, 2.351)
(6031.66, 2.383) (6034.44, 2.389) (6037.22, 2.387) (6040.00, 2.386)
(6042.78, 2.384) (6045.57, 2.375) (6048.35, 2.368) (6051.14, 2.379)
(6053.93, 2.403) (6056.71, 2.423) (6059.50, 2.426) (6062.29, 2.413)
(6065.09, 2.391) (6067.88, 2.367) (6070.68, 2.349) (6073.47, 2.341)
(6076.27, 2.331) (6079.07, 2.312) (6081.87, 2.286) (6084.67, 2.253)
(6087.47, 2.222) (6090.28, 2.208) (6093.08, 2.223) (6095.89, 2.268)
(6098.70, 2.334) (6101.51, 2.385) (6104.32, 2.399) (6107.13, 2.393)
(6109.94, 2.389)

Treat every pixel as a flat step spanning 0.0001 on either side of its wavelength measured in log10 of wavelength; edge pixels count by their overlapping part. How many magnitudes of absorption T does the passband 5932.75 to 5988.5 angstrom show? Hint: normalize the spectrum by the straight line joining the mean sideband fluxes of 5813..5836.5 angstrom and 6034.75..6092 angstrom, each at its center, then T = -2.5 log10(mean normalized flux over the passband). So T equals 0.03 mag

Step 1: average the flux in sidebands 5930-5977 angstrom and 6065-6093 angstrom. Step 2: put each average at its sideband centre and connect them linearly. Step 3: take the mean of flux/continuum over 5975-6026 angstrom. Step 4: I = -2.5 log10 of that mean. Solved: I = 0.04 mag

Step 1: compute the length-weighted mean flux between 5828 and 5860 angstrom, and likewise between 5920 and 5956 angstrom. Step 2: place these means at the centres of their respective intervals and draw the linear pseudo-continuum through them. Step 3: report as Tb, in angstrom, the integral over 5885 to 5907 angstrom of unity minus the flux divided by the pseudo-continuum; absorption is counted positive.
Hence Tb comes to 3.8 angstrom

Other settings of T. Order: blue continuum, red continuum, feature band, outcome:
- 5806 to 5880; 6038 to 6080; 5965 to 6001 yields 0.05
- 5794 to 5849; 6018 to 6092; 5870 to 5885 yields 0.10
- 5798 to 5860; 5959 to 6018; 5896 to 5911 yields 0.11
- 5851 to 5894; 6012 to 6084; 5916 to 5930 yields -0.04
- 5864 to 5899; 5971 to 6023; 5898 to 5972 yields -0.07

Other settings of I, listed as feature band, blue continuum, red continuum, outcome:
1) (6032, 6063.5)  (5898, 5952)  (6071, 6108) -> -0.05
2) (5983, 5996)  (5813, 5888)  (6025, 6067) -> 0.07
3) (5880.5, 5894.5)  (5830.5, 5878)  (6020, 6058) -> 0.23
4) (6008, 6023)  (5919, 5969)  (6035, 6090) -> 0.06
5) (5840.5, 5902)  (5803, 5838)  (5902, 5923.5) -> 0.07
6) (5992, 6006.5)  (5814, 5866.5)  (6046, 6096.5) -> 0.08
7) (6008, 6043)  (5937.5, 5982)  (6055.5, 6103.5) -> 0.01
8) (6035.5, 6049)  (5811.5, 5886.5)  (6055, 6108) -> -0.02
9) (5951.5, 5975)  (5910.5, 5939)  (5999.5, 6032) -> -0.04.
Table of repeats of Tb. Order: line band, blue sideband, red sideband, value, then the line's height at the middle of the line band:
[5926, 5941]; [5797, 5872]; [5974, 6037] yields 0.1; 2.29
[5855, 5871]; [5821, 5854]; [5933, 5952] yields 0.6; 2.37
